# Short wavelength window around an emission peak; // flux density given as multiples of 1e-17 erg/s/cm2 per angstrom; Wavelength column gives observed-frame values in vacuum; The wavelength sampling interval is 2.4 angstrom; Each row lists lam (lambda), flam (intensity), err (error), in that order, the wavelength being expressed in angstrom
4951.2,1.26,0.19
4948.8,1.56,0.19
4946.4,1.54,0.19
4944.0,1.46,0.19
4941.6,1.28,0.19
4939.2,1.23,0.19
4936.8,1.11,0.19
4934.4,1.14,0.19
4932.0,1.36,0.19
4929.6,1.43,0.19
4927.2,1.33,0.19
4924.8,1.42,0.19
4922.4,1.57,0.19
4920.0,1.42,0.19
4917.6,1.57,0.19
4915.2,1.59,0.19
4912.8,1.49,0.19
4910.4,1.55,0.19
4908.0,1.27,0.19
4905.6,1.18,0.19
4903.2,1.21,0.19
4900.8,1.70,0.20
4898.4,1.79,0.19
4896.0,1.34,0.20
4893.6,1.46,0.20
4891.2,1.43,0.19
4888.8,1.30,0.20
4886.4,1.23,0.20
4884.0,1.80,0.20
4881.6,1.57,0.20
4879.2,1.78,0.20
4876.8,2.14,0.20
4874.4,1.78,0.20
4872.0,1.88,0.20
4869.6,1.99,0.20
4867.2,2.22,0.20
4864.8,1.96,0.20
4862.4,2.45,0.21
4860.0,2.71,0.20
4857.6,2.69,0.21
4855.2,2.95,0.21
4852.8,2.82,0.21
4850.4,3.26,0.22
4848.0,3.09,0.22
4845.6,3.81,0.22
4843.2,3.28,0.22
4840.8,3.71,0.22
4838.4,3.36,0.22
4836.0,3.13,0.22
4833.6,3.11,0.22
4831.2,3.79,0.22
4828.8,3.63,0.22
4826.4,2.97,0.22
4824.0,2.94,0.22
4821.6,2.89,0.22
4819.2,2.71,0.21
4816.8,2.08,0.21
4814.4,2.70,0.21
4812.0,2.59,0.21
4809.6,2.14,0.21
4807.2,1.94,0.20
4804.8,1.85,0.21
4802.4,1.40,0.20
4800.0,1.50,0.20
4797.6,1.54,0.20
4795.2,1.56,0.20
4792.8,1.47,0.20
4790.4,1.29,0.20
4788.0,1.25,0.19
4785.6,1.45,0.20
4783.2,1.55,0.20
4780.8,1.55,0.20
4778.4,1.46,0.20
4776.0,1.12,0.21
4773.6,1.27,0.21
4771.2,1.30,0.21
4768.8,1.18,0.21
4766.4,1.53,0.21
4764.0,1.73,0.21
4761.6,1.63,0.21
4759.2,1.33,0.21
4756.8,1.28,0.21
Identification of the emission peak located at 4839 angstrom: Mg II 2798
